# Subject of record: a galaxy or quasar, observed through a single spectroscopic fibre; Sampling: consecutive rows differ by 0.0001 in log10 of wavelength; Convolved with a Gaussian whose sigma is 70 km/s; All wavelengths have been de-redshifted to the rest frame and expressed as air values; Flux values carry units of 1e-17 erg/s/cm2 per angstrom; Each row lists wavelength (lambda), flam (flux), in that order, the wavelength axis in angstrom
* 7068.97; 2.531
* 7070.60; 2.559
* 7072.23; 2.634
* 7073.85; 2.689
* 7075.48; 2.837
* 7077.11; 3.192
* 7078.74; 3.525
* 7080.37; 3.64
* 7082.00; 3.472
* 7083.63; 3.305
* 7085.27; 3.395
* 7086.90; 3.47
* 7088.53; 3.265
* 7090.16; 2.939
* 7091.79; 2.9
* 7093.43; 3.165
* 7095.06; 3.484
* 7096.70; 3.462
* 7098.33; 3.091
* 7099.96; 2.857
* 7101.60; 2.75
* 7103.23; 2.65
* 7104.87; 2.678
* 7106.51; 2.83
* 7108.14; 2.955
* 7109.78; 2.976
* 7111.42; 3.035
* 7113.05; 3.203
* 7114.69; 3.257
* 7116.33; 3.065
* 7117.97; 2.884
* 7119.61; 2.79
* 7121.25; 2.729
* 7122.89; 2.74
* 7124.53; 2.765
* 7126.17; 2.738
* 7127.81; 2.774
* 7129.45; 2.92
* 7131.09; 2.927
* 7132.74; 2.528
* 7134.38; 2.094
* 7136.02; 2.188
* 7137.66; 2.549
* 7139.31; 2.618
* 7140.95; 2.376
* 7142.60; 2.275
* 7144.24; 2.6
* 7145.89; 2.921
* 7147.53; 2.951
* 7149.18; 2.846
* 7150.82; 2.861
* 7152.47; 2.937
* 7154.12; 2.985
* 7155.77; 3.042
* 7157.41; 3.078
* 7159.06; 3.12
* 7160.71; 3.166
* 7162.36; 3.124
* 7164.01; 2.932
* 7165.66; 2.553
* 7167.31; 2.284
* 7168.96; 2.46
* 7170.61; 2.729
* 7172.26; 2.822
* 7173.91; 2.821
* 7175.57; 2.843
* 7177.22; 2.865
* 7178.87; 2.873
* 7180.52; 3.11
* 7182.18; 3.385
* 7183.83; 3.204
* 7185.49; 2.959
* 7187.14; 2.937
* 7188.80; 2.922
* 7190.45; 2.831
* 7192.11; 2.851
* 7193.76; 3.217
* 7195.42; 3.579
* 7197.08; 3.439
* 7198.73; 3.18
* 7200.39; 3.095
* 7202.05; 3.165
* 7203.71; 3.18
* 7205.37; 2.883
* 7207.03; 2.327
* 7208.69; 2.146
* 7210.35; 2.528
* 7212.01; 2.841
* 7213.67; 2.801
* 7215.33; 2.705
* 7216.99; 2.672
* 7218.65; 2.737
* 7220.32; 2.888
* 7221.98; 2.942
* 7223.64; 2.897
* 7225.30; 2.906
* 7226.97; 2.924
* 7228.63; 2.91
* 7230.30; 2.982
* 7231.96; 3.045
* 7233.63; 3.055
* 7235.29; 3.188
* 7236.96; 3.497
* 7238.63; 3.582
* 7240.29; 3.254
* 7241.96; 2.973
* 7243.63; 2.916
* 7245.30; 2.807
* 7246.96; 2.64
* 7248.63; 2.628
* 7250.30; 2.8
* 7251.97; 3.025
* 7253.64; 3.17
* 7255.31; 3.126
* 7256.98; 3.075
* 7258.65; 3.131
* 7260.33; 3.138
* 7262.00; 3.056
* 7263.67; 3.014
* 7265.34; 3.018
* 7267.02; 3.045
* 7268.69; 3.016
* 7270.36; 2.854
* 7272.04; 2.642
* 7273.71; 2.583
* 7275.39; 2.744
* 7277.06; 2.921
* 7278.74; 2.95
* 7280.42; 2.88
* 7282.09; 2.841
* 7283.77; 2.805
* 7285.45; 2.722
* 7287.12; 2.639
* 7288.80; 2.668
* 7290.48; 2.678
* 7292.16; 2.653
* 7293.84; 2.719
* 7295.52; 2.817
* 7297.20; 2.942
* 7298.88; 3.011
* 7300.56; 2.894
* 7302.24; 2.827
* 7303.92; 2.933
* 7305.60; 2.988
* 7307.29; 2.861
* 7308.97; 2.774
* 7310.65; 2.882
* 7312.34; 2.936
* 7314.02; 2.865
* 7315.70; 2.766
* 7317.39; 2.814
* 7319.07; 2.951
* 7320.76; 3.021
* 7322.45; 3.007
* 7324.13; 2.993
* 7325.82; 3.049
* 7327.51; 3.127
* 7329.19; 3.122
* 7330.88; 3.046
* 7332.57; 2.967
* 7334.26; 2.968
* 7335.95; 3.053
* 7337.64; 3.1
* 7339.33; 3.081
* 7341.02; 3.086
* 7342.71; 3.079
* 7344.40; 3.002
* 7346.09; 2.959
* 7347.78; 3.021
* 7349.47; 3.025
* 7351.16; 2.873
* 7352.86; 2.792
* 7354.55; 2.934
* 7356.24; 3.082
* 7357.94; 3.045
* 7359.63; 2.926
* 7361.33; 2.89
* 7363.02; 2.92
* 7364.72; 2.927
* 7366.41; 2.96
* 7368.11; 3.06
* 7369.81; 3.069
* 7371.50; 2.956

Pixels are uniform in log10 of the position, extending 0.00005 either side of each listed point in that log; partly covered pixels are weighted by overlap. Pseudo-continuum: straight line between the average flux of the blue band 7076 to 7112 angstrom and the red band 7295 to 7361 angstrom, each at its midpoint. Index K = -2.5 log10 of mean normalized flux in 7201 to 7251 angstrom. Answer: 0.05 mag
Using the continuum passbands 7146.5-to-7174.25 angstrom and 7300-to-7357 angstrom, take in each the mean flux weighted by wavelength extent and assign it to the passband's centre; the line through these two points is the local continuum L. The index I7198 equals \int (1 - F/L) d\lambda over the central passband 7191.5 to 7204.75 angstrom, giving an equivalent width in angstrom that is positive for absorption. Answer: -1.5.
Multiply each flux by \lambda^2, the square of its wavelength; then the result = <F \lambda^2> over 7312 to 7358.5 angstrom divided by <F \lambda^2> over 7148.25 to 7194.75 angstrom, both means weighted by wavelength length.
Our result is 1.07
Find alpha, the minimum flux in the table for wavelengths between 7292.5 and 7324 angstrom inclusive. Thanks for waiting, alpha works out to 2.719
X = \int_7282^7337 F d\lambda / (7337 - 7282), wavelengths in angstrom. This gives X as 2.89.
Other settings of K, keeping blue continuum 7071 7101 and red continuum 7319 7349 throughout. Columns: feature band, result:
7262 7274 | 0.060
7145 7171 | 0.093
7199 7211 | 0.120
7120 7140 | 0.194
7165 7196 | 0.078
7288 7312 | 0.082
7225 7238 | 0.006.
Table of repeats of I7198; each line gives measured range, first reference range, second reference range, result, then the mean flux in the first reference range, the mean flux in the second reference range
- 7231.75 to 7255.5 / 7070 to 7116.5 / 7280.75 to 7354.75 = -0.6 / 3.08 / 2.92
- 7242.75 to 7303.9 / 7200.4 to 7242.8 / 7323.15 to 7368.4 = 1.7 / 2.92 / 3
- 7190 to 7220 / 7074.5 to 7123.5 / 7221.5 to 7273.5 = 1.3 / 3.08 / 3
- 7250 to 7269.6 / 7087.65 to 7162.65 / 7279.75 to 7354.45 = -1.1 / 2.87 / 2.92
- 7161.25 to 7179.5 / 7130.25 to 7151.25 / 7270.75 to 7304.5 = -0.9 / 2.59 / 2.79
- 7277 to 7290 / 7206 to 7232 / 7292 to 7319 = 0.2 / 2.76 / 2.86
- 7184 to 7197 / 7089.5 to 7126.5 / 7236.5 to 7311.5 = -0.6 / 2.96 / 2.91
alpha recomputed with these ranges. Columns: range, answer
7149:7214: 2.146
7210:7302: 2.528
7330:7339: 2.967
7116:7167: 2.094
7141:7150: 2.275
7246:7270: 2.628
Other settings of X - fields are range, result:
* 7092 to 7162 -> 2.86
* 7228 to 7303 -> 2.93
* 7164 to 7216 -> 2.89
